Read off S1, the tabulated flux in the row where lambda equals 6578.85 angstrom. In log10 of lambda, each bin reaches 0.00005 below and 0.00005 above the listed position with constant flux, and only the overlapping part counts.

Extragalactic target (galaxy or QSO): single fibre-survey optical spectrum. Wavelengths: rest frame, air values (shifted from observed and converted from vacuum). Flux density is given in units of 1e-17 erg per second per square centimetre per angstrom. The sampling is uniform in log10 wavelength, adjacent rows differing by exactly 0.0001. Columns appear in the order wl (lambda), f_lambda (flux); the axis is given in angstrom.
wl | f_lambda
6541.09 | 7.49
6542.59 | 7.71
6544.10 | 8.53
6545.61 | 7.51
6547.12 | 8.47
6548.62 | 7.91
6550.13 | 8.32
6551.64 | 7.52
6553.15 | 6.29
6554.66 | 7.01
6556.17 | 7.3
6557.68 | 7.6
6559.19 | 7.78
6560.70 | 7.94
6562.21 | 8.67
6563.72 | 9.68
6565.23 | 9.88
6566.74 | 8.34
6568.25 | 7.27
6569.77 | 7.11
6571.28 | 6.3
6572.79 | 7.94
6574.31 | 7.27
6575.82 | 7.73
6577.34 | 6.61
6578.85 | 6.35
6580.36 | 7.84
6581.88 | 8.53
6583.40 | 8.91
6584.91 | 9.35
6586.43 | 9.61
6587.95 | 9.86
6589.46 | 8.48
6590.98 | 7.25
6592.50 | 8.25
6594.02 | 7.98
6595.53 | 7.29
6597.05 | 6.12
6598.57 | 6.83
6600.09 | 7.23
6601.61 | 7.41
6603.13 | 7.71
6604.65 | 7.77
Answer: 6.35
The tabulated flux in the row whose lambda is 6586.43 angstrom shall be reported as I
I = 9.61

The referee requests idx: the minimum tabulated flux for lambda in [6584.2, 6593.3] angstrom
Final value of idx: 7.25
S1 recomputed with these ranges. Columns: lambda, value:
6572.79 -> 7.94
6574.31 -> 7.27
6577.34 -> 6.61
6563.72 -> 9.68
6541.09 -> 7.49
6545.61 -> 7.51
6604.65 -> 7.77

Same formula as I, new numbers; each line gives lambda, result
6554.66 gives 7.01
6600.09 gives 7.23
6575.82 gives 7.73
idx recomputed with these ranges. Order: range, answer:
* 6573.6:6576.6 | 7.27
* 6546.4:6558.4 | 6.29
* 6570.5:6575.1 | 6.3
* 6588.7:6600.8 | 6.12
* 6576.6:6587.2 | 6.35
